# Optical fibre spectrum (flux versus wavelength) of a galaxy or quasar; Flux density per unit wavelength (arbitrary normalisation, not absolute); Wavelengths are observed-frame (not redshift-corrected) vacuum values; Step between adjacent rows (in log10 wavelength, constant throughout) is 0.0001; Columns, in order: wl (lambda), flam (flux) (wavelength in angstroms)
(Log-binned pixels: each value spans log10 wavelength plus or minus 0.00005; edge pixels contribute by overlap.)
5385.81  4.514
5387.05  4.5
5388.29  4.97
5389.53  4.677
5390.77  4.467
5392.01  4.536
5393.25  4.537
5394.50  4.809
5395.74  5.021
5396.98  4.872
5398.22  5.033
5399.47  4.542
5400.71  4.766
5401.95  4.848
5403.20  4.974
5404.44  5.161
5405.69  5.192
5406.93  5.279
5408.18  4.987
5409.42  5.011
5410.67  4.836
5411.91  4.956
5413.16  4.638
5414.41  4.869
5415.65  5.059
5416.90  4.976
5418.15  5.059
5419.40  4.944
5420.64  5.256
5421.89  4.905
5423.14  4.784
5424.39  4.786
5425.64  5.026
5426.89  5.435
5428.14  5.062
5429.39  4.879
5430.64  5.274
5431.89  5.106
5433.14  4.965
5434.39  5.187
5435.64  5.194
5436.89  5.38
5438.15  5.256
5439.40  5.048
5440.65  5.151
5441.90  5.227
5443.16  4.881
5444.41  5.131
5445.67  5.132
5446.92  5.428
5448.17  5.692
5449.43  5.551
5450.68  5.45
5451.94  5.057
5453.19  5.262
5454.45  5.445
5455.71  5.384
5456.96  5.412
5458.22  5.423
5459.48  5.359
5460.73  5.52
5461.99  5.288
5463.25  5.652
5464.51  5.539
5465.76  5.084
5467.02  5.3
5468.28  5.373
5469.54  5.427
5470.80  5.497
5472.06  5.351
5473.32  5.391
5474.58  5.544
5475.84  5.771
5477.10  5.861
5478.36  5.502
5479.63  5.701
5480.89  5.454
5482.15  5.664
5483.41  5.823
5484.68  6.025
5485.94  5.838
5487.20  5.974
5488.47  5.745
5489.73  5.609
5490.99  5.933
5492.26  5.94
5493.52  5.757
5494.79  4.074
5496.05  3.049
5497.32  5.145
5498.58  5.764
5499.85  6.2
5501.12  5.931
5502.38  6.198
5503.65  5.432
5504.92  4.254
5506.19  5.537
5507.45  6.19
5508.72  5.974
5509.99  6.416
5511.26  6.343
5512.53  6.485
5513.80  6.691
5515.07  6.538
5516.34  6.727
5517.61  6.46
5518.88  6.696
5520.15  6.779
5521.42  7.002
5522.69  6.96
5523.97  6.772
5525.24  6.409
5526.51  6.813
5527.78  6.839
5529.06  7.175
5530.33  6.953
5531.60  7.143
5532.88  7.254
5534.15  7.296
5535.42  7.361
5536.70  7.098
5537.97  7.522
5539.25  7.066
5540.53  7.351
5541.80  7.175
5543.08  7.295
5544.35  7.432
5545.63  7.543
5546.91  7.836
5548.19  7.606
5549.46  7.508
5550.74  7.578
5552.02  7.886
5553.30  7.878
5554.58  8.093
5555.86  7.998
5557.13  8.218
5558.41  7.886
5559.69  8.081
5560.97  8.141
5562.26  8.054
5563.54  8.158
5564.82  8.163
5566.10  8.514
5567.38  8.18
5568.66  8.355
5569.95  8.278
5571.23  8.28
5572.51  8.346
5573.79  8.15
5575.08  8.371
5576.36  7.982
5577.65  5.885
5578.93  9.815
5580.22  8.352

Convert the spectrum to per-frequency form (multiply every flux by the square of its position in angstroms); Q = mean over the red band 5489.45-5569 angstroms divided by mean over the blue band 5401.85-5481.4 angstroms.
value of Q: 1.4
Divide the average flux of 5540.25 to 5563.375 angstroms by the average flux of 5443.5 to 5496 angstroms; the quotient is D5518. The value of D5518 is 1.42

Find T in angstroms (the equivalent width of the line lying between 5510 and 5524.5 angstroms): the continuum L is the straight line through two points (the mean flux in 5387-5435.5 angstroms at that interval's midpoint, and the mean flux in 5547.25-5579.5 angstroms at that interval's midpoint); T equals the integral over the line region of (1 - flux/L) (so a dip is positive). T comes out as 0.9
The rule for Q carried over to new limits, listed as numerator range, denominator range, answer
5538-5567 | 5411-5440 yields 1.62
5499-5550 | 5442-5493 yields 1.25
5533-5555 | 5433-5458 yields 1.47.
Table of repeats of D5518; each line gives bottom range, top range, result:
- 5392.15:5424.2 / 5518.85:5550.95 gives 1.46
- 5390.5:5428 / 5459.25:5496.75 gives 1.11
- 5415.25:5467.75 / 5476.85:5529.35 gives 1.15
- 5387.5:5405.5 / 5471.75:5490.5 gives 1.18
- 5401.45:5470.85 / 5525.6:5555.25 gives 1.42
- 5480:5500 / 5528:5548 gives 1.33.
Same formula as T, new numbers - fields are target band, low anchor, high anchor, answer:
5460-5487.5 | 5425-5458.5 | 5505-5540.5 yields 1.23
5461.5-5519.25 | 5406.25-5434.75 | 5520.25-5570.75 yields 6.60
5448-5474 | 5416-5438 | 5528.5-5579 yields 1.75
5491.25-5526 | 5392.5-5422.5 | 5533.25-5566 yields 4.64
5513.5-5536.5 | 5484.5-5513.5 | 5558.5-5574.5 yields -0.88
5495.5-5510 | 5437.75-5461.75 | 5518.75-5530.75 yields 2.07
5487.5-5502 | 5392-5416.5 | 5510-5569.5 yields 2.54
